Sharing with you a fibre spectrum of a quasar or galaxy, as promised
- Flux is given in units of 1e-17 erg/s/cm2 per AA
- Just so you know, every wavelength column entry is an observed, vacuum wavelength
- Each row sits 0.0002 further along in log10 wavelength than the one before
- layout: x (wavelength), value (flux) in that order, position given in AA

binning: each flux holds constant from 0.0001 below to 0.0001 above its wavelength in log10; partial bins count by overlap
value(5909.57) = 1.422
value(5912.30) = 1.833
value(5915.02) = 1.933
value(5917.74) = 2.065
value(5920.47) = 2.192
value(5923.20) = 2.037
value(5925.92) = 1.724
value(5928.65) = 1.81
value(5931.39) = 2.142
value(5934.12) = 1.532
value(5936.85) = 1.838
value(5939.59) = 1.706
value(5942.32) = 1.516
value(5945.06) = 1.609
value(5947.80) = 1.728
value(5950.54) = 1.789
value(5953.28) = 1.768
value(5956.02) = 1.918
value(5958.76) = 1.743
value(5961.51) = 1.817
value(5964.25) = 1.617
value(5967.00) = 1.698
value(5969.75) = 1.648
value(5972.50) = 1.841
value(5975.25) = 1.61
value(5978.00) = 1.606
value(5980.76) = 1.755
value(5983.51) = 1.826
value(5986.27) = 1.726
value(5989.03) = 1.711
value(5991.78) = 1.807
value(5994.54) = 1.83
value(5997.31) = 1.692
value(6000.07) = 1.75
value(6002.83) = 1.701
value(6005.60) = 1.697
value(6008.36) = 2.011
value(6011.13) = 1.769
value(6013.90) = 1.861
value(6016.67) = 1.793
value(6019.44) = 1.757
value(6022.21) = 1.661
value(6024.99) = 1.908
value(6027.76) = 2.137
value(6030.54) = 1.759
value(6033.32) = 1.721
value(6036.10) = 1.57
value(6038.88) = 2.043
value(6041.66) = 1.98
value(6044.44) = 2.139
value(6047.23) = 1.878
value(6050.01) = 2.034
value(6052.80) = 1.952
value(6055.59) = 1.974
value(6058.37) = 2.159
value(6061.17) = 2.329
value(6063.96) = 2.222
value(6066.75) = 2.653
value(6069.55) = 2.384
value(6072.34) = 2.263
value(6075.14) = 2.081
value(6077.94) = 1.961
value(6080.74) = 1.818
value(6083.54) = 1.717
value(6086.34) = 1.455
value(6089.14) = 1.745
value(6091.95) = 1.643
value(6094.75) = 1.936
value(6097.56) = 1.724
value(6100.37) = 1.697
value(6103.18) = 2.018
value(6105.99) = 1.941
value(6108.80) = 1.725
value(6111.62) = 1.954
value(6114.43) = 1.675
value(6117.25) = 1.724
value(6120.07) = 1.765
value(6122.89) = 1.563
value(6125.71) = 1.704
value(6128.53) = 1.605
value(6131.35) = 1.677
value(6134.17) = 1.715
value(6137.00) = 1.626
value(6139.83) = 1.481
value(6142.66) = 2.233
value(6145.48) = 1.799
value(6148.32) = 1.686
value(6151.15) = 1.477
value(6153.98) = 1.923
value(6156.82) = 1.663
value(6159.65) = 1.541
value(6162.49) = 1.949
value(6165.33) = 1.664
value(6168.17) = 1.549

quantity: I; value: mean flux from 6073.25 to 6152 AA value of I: 1.76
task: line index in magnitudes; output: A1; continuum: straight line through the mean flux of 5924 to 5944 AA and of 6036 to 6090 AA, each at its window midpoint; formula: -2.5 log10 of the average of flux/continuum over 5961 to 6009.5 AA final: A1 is 0.08 mag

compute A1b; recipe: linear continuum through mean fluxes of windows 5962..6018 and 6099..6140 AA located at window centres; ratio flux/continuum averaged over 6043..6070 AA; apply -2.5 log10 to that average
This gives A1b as -0.24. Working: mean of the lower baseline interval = 1.75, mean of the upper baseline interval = 1.73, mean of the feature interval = 2.16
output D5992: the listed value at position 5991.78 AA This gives 1.807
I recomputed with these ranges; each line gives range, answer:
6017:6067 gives 1.97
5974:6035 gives 1.78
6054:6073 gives 2.28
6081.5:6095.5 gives 1.69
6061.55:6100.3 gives 1.97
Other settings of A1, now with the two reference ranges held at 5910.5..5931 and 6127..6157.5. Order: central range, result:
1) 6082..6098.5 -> 0.04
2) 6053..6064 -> -0.19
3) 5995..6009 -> 0.06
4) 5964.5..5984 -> 0.11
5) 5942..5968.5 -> 0.11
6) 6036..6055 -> -0.09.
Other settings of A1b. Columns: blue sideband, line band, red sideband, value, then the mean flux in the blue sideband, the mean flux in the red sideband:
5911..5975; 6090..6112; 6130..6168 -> -0.05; 1.8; 1.72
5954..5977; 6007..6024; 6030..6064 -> 0.04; 1.74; 1.98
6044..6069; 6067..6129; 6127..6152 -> 0.05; 2.16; 1.71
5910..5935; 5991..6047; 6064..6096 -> 0.07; 1.91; 1.98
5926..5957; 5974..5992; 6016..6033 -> 0.05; 1.76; 1.83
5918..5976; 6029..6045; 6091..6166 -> -0.06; 1.78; 1.75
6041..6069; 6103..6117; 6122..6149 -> 0.01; 2.14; 1.71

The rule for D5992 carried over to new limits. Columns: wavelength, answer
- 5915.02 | 1.933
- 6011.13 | 1.769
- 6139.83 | 1.481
